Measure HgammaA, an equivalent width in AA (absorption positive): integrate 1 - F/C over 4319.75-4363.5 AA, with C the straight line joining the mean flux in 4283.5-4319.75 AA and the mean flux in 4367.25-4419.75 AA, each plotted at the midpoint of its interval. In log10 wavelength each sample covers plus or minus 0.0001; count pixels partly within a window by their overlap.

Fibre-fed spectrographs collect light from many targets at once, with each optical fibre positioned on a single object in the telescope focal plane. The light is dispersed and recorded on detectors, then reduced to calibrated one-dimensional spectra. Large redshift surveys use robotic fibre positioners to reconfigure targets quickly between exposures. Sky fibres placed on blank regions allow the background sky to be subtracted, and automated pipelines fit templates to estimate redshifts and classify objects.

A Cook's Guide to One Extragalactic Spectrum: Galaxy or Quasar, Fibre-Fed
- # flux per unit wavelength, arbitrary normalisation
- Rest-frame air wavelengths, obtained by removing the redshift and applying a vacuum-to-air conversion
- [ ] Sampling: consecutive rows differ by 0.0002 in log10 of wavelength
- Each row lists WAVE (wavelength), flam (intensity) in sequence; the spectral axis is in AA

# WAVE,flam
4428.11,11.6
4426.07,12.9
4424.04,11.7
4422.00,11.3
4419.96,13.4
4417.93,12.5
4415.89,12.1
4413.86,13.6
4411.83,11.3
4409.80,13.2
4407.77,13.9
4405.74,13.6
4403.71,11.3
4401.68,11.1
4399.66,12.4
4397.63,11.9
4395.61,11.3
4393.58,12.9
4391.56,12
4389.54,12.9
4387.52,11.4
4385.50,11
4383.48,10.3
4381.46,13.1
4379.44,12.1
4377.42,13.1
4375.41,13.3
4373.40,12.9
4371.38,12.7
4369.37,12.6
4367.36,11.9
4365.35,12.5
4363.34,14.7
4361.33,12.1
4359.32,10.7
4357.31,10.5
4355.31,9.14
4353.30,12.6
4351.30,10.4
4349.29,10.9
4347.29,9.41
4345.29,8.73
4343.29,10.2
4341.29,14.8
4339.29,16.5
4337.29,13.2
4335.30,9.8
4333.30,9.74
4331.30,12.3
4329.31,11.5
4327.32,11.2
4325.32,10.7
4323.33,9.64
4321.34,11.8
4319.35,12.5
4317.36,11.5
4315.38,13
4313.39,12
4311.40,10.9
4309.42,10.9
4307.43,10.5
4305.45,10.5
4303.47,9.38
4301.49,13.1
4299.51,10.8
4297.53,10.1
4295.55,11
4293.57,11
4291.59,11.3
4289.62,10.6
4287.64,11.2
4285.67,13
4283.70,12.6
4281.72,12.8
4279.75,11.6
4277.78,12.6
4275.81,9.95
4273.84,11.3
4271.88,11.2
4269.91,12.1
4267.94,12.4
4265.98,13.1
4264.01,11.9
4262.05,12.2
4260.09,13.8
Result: 1.6 AA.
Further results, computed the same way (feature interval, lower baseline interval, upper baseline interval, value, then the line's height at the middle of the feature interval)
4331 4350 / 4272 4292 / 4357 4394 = 0.8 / 12.1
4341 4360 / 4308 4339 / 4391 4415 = 1.9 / 11.8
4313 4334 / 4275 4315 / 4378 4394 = 0.1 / 11.5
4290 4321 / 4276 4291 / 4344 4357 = 0.3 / 11.4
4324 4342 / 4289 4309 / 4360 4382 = -0.5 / 11.8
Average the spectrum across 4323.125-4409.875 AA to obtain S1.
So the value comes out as 11.9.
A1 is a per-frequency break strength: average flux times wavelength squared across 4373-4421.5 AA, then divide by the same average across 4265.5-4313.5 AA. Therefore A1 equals 1.14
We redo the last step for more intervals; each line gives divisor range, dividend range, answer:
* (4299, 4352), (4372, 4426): 1.12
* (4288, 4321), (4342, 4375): 1.05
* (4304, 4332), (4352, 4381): 1.10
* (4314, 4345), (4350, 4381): 1.04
